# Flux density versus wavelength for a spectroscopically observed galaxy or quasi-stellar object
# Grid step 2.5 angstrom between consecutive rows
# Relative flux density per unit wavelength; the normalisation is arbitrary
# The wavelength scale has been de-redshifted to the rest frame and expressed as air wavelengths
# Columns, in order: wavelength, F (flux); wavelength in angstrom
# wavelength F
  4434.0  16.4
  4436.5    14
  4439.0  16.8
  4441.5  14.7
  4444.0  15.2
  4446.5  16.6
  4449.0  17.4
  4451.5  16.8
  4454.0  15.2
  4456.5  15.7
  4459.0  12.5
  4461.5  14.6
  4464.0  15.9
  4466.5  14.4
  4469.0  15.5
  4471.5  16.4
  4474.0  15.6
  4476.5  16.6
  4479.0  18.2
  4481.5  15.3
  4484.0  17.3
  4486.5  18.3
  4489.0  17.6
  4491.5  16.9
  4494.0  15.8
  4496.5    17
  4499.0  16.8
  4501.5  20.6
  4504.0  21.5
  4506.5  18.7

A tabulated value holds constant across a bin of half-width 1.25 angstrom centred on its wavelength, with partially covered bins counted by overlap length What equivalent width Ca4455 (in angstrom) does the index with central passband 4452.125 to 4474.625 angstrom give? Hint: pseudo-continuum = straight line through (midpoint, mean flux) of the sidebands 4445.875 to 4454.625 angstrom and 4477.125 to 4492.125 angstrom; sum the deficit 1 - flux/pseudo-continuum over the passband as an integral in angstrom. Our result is 2.3 angstrom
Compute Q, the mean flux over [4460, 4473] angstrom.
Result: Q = 15.3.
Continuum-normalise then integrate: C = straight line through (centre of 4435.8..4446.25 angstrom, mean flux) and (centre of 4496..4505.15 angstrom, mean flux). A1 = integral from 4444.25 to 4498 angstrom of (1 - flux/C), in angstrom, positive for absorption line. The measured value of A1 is 3.36 angstrom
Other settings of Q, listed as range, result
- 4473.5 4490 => 17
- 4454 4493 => 16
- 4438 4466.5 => 15.5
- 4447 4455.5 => 16.5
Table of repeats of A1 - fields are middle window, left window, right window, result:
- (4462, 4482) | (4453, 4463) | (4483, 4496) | -0.3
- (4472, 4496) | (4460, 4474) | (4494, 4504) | 0.1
